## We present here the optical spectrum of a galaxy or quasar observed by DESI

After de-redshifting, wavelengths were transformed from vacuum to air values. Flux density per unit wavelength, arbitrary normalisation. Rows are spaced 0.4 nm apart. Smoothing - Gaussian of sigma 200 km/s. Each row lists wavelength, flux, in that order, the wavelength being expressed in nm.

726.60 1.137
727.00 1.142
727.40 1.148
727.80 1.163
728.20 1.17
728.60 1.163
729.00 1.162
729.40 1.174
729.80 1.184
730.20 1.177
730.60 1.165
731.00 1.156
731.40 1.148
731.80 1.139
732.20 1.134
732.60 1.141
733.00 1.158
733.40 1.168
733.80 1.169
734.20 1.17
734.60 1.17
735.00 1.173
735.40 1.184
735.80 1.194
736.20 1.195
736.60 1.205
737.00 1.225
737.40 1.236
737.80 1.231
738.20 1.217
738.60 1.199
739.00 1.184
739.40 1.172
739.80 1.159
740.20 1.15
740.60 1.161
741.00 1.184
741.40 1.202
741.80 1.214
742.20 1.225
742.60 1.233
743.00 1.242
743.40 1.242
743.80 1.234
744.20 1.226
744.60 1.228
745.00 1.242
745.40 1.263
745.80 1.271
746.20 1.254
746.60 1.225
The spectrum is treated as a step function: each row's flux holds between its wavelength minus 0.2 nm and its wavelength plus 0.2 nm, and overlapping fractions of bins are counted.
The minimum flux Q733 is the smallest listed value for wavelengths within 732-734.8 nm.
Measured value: 1.134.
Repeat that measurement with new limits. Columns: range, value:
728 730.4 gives 1.162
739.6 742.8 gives 1.15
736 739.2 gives 1.184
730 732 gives 1.139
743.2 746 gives 1.226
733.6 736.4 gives 1.169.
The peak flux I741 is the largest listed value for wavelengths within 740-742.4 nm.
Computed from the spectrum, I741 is 1.225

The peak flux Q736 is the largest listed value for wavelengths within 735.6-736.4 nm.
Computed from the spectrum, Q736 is 1.195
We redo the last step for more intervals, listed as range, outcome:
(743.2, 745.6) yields 1.263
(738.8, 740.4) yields 1.184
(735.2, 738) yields 1.236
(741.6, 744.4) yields 1.242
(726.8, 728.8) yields 1.17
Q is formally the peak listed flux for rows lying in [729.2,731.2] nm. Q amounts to 1.184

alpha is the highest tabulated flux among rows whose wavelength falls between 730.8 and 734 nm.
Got 1.169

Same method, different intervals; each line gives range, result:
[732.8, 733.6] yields 1.168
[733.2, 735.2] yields 1.173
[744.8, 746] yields 1.271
